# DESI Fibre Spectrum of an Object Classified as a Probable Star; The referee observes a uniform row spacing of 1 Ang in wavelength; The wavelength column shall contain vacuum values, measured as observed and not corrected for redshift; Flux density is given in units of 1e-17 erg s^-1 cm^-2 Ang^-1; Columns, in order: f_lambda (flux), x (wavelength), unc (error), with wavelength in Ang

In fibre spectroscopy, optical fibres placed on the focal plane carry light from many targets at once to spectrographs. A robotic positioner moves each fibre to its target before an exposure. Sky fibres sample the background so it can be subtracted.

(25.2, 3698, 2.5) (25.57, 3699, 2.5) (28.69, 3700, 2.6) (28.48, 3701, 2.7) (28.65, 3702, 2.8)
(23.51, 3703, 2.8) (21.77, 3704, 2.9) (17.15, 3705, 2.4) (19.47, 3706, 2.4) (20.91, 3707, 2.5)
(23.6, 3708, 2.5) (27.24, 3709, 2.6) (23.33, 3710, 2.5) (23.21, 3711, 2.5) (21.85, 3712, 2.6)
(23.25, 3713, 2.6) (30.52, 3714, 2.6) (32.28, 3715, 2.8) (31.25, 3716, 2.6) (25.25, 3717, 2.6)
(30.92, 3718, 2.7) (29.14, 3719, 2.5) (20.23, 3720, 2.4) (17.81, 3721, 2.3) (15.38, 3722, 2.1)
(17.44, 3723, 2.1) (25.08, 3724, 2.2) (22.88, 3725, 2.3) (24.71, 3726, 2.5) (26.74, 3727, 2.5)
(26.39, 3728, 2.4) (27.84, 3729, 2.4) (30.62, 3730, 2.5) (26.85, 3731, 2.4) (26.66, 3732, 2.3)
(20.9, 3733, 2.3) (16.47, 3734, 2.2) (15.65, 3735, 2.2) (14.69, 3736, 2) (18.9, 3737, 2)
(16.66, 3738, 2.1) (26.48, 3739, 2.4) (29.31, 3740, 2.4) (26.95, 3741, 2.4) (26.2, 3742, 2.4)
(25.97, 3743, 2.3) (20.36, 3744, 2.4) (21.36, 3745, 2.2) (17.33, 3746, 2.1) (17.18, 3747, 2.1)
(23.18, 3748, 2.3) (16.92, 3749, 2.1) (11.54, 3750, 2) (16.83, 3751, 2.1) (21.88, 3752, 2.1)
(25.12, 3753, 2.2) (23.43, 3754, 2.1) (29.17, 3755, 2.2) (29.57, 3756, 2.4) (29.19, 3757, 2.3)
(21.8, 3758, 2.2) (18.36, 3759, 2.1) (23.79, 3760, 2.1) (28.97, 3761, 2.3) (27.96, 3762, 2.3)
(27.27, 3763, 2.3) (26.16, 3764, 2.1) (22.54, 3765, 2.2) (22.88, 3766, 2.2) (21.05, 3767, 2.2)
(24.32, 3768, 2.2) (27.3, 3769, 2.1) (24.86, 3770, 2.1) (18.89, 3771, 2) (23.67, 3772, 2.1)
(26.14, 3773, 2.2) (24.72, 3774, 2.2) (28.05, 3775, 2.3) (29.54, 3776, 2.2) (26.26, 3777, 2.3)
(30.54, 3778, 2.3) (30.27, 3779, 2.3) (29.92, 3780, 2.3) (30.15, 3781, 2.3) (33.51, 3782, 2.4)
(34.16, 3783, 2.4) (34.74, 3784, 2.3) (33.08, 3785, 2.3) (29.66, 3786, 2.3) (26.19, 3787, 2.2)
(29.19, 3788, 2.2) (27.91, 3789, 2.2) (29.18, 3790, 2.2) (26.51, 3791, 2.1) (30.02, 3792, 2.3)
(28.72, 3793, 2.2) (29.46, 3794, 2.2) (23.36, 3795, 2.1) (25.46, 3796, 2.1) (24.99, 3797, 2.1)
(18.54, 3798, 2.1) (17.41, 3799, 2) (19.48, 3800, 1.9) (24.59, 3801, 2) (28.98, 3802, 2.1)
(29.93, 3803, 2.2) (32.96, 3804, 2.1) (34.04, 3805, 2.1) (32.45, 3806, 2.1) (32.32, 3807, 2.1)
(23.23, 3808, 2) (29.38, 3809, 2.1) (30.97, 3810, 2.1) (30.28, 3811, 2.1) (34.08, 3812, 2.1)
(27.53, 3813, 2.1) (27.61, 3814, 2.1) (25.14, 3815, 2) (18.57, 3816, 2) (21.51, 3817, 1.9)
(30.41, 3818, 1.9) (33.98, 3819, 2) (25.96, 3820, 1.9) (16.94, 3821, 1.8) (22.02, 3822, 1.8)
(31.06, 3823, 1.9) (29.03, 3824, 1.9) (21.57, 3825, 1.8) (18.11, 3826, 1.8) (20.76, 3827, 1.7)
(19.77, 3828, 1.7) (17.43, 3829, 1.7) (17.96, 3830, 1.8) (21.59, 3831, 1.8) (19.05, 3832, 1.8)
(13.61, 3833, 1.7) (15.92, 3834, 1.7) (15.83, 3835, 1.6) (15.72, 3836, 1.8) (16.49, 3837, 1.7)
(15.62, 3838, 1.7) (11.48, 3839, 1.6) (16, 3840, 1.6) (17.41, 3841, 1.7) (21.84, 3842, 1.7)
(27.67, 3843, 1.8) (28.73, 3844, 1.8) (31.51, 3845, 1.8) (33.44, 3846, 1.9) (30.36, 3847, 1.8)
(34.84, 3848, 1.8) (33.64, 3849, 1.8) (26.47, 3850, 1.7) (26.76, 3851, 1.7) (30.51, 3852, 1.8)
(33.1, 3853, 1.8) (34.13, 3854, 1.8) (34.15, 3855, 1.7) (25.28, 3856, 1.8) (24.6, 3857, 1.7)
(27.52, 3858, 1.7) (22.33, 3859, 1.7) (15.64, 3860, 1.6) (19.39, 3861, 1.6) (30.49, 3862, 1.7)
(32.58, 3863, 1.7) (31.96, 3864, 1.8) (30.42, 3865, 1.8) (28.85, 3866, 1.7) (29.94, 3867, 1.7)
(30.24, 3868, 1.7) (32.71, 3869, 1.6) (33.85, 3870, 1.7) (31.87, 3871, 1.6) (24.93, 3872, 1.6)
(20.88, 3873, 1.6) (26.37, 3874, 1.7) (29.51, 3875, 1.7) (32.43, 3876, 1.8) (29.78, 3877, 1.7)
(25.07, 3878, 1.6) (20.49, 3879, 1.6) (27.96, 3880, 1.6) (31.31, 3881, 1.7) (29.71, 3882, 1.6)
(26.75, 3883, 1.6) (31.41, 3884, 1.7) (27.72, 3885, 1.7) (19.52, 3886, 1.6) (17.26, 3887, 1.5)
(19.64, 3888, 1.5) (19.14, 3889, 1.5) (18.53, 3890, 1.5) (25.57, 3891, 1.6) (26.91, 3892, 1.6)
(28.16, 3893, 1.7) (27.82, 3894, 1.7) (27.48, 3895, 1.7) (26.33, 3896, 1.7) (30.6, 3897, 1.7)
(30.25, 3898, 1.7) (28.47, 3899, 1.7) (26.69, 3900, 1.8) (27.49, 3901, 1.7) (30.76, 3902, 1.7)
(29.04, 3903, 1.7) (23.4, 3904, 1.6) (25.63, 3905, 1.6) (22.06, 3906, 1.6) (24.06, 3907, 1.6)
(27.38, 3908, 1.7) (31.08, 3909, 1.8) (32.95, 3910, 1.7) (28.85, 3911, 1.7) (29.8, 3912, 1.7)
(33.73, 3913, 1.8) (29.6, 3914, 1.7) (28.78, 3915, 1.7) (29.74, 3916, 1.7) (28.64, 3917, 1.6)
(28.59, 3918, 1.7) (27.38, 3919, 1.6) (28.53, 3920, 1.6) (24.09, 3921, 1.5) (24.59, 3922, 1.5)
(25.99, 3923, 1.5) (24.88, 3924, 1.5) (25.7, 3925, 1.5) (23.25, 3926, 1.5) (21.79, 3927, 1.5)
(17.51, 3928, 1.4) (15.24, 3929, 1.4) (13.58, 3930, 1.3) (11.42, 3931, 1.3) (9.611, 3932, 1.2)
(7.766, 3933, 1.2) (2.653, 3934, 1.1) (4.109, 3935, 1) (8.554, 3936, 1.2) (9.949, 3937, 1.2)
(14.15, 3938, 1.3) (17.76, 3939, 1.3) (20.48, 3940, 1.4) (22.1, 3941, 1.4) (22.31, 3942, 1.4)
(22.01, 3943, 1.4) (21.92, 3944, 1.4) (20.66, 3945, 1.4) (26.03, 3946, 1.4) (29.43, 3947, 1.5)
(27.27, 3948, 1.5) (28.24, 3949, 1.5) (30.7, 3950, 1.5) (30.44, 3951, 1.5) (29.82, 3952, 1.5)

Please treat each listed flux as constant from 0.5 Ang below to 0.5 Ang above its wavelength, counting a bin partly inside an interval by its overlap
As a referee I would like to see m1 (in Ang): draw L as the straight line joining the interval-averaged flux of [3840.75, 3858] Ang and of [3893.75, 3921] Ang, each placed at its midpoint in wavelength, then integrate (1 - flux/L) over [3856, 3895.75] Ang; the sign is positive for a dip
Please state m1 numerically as 3.06 Ang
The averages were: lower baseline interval 29.2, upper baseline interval 28.3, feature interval 26.6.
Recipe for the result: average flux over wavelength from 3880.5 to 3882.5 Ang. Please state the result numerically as 30.5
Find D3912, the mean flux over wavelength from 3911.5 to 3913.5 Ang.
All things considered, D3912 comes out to 31.8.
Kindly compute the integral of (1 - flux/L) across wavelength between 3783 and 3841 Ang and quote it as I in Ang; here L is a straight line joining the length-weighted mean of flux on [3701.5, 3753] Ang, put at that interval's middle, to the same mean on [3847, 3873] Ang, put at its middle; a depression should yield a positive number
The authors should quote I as 4.2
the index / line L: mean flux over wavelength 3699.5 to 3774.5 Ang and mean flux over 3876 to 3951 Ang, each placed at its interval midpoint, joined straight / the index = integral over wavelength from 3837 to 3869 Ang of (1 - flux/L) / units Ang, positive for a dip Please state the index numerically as -4.2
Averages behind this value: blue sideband 23.6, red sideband 23.9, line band 26.9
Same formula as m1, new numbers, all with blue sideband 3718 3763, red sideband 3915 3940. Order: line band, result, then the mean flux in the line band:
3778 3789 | -4.5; 30.9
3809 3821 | -3.5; 27.4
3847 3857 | -5.0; 30.6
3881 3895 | -3.7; 24.8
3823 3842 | 2.3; 18.4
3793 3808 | -3.6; 26.7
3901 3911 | -4.2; 27.5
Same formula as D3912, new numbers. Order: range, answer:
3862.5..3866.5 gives 31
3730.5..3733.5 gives 24.8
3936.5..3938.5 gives 12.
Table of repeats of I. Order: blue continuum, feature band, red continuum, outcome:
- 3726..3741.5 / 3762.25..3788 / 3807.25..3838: -4.7 Ang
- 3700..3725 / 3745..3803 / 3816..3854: -4.1 Ang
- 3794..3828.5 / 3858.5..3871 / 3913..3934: -2.2 Ang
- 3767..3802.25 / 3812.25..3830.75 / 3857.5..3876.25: 2.5 Ang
